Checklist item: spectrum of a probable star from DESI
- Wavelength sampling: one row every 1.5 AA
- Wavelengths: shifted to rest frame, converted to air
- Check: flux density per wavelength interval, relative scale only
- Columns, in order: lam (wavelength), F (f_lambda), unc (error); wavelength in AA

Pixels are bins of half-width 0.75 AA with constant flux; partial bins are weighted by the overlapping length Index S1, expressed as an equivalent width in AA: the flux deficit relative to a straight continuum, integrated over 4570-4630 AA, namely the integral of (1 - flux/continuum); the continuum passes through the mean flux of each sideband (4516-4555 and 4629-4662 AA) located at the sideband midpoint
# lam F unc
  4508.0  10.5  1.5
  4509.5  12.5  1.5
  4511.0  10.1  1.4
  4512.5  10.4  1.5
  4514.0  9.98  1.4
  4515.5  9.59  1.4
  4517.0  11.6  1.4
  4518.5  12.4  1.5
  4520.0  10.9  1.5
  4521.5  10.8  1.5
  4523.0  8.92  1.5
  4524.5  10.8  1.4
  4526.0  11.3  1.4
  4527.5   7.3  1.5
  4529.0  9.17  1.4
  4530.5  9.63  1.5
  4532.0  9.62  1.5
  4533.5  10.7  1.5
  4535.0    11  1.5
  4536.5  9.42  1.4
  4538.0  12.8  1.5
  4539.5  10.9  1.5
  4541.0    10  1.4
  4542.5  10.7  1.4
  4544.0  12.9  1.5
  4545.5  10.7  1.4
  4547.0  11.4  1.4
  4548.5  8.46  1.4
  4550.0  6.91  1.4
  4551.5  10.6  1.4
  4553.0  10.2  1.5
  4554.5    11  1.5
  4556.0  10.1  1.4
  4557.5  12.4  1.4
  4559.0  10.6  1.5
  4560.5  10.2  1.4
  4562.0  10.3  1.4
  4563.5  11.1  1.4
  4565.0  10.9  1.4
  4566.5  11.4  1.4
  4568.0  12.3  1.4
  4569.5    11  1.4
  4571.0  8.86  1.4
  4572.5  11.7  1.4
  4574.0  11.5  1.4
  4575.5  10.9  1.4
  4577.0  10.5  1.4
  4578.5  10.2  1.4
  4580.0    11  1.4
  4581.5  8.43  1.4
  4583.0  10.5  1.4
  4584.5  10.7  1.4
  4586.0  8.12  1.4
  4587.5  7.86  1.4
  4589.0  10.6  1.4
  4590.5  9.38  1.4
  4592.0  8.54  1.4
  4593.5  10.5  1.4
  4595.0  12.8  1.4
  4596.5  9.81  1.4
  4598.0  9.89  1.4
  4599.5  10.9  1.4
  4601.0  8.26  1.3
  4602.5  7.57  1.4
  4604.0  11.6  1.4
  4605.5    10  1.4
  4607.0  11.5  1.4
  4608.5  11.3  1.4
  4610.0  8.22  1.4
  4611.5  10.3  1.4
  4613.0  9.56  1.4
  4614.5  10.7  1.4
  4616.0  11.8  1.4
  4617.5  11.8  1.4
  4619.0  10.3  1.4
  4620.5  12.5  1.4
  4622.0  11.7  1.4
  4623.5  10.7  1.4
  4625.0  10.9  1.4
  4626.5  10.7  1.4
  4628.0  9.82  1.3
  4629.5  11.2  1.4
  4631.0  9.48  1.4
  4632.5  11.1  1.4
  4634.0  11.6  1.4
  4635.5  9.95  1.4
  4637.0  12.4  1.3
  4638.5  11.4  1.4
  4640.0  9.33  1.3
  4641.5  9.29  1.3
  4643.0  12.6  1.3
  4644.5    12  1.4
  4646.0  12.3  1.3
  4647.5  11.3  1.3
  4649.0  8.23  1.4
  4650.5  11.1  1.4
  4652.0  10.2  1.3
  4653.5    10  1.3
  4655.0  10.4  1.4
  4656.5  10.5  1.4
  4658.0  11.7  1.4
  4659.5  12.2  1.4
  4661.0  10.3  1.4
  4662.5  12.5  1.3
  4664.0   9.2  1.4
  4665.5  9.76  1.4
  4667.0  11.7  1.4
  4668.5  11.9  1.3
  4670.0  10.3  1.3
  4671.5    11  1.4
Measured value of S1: 1.9 AA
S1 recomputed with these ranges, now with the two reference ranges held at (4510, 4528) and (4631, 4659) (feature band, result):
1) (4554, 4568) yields -0.5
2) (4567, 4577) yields -0.4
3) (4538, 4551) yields 0.1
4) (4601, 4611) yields 0.7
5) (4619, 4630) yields -0.3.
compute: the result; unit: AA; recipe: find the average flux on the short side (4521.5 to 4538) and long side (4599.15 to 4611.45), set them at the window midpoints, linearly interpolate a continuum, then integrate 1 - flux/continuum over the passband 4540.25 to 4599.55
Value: -2.71 AA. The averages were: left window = 9.97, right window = 9.91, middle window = 10.4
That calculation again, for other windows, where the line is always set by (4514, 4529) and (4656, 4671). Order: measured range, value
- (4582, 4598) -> 1.2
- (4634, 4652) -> 0.0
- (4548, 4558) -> 0.5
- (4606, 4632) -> 0.2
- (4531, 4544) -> -0.4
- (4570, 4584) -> 0.2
